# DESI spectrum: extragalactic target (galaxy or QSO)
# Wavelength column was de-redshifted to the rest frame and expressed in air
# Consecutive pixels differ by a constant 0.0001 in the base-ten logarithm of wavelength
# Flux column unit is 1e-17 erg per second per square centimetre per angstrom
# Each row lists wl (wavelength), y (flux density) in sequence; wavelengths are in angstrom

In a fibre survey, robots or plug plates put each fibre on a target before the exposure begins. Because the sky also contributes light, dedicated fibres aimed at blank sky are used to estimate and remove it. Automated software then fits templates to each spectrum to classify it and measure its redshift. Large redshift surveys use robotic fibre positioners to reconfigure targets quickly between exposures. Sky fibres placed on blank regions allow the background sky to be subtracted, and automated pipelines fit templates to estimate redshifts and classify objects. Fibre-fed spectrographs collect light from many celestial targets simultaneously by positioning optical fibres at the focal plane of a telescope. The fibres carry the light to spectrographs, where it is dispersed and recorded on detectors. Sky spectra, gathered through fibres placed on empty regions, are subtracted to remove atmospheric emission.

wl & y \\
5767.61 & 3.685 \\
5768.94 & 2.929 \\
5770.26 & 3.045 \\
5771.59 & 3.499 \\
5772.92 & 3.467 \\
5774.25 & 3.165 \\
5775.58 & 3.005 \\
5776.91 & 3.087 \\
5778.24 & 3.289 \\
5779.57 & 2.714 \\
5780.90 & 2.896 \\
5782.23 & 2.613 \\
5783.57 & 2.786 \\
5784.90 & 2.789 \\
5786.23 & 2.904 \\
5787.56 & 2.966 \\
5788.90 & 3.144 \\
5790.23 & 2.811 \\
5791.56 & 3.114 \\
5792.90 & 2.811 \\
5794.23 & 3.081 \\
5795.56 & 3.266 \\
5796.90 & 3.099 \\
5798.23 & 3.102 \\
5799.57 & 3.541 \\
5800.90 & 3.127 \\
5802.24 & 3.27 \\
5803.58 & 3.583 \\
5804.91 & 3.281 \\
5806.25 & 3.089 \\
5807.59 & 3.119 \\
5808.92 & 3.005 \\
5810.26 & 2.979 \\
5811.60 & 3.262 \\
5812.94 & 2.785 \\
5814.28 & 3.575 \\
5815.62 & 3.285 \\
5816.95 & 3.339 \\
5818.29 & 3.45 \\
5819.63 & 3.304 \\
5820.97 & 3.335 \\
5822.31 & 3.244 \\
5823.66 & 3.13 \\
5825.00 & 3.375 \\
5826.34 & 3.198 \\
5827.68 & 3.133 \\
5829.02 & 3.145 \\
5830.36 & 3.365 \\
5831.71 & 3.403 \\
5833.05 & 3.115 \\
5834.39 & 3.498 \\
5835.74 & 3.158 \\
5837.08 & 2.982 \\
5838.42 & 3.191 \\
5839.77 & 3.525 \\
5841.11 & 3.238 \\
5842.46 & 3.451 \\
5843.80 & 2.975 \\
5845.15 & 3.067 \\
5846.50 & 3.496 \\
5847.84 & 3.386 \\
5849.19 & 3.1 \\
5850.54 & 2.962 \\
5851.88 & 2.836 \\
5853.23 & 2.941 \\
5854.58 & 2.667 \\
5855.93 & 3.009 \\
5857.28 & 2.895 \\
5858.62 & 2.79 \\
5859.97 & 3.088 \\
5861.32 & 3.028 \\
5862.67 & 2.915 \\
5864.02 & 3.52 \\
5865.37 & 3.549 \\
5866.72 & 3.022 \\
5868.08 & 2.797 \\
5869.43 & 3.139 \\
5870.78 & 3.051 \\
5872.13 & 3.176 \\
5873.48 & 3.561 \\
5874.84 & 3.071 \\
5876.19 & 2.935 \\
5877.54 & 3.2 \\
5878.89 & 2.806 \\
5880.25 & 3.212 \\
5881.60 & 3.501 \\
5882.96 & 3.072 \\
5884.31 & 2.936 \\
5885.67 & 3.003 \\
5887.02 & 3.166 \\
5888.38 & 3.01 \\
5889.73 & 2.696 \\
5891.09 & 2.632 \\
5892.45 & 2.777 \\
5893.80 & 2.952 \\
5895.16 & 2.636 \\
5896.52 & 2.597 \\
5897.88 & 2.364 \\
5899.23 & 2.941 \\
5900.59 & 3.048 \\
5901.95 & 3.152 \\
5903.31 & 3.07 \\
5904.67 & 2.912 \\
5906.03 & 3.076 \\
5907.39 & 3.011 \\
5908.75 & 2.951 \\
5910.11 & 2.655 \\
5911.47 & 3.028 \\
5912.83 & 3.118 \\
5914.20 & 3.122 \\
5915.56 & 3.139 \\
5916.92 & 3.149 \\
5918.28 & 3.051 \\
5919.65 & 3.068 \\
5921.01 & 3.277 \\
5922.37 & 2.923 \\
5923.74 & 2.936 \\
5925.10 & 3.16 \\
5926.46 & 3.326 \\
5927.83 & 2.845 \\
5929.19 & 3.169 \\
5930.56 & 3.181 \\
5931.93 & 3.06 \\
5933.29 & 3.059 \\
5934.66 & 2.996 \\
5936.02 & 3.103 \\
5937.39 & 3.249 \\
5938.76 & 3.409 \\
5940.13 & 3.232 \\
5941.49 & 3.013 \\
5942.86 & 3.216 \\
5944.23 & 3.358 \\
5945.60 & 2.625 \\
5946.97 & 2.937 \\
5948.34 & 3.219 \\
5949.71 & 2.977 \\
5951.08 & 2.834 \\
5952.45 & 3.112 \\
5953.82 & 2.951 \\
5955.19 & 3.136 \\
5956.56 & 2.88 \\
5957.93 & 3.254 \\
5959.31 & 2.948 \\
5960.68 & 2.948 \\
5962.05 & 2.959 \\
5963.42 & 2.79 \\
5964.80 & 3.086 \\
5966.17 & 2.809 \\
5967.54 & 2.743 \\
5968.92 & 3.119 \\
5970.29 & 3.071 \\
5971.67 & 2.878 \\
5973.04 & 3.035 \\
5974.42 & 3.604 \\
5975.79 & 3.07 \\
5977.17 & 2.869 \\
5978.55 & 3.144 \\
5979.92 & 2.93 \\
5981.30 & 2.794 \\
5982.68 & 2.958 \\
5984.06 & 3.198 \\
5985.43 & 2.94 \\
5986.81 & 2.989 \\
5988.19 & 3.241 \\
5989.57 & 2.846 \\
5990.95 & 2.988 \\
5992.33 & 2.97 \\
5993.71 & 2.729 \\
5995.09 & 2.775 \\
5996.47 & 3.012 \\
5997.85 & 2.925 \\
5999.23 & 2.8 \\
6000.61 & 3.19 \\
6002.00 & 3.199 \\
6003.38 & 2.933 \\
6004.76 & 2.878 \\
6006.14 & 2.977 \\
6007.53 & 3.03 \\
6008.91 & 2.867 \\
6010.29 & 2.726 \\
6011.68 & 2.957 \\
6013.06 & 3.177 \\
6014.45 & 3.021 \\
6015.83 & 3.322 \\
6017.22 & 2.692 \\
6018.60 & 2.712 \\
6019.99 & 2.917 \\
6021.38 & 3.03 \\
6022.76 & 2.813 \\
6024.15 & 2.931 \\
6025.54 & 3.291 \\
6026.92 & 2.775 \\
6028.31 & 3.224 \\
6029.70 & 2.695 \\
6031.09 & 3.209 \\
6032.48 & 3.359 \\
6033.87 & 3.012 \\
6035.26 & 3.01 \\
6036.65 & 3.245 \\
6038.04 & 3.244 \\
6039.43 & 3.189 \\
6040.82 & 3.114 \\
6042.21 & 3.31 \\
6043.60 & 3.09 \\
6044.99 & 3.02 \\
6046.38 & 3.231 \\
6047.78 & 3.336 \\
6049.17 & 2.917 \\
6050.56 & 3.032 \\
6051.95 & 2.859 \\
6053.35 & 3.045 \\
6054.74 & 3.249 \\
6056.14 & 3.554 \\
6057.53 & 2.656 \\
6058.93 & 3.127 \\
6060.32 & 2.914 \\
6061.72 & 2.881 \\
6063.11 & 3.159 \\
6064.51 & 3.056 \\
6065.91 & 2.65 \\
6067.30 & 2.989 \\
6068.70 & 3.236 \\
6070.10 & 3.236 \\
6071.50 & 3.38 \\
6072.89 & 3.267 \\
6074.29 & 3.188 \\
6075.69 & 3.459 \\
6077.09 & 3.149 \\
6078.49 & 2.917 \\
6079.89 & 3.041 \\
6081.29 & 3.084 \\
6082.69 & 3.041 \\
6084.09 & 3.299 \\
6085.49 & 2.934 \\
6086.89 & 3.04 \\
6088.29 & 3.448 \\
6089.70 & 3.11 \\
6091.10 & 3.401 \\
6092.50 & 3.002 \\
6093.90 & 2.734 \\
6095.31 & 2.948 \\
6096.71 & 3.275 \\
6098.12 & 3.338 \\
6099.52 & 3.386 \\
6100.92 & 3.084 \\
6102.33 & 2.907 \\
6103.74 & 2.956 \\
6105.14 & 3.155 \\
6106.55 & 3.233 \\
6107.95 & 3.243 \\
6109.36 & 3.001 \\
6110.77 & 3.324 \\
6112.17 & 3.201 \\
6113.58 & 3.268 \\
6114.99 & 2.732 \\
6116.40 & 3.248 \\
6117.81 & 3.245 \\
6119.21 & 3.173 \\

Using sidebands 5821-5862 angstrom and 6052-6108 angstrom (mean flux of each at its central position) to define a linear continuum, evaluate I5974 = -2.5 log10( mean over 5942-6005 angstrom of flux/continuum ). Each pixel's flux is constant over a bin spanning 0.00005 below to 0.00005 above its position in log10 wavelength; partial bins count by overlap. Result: 0.05 mag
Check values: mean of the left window 3.15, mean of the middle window 3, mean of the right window 3.11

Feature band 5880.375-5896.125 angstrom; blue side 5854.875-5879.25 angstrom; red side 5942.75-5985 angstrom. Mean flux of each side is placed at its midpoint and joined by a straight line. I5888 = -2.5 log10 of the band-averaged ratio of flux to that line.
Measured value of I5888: 0.044 mag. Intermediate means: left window 3.08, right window 3.01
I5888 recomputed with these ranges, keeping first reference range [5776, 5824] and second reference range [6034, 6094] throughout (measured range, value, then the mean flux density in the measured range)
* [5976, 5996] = 0.057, 2.96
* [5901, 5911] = 0.049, 2.98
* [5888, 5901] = 0.134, 2.75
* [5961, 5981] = 0.040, 3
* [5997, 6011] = 0.058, 2.95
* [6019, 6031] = 0.054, 2.96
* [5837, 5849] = -0.051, 3.26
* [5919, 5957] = 0.012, 3.08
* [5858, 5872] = 0.008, 3.09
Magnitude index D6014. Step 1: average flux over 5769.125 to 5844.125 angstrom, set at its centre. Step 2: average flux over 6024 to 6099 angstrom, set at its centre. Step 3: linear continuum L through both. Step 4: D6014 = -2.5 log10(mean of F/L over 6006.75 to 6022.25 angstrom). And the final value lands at 0.06 mag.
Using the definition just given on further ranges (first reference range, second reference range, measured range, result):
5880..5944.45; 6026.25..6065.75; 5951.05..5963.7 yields 0.02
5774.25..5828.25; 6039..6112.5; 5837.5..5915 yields 0.03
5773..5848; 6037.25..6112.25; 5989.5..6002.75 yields 0.07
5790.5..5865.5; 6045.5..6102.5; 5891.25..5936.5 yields 0.06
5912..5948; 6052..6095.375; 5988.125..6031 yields 0.05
